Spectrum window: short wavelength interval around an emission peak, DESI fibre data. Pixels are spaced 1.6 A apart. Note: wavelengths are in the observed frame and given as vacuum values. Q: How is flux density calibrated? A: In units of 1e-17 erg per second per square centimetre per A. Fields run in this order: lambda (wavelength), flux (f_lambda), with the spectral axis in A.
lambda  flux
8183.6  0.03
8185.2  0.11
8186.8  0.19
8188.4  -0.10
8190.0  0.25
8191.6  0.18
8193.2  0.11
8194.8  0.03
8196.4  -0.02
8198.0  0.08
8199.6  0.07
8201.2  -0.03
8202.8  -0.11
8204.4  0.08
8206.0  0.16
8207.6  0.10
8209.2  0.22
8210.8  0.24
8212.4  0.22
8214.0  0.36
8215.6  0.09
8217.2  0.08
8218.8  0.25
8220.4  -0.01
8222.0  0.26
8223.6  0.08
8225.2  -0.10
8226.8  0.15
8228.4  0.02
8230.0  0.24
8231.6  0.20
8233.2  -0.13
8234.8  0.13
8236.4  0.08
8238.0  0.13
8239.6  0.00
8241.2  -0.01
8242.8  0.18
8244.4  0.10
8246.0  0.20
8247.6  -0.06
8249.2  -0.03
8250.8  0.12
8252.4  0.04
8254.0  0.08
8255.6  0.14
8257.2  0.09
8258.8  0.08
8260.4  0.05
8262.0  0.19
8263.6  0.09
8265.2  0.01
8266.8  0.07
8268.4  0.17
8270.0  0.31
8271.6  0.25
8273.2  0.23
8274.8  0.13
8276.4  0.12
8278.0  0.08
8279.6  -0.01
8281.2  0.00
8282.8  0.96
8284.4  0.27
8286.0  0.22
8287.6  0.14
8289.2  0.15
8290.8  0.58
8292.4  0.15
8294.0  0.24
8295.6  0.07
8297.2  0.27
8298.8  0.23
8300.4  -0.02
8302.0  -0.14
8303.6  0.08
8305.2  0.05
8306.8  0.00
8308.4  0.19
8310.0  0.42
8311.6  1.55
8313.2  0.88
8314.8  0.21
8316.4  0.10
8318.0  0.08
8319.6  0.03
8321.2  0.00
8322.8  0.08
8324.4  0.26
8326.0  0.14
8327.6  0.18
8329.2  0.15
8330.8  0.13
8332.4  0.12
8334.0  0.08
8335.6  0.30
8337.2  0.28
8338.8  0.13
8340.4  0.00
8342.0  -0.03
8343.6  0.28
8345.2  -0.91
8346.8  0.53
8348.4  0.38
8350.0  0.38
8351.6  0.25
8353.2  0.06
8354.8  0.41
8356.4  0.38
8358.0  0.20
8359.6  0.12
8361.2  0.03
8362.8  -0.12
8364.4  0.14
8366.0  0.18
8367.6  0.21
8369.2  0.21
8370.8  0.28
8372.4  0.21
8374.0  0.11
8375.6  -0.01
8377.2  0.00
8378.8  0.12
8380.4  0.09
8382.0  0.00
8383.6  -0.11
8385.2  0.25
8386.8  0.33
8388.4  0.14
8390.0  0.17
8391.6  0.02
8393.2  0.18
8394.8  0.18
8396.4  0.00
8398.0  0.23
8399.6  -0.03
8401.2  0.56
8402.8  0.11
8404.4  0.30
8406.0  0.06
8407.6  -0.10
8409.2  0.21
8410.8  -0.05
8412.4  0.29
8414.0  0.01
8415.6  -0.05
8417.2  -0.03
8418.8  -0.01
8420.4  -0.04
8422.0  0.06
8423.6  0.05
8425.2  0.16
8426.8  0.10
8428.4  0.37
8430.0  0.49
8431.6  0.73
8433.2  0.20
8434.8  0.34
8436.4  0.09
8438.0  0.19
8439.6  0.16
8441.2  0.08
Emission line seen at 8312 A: H-alpha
